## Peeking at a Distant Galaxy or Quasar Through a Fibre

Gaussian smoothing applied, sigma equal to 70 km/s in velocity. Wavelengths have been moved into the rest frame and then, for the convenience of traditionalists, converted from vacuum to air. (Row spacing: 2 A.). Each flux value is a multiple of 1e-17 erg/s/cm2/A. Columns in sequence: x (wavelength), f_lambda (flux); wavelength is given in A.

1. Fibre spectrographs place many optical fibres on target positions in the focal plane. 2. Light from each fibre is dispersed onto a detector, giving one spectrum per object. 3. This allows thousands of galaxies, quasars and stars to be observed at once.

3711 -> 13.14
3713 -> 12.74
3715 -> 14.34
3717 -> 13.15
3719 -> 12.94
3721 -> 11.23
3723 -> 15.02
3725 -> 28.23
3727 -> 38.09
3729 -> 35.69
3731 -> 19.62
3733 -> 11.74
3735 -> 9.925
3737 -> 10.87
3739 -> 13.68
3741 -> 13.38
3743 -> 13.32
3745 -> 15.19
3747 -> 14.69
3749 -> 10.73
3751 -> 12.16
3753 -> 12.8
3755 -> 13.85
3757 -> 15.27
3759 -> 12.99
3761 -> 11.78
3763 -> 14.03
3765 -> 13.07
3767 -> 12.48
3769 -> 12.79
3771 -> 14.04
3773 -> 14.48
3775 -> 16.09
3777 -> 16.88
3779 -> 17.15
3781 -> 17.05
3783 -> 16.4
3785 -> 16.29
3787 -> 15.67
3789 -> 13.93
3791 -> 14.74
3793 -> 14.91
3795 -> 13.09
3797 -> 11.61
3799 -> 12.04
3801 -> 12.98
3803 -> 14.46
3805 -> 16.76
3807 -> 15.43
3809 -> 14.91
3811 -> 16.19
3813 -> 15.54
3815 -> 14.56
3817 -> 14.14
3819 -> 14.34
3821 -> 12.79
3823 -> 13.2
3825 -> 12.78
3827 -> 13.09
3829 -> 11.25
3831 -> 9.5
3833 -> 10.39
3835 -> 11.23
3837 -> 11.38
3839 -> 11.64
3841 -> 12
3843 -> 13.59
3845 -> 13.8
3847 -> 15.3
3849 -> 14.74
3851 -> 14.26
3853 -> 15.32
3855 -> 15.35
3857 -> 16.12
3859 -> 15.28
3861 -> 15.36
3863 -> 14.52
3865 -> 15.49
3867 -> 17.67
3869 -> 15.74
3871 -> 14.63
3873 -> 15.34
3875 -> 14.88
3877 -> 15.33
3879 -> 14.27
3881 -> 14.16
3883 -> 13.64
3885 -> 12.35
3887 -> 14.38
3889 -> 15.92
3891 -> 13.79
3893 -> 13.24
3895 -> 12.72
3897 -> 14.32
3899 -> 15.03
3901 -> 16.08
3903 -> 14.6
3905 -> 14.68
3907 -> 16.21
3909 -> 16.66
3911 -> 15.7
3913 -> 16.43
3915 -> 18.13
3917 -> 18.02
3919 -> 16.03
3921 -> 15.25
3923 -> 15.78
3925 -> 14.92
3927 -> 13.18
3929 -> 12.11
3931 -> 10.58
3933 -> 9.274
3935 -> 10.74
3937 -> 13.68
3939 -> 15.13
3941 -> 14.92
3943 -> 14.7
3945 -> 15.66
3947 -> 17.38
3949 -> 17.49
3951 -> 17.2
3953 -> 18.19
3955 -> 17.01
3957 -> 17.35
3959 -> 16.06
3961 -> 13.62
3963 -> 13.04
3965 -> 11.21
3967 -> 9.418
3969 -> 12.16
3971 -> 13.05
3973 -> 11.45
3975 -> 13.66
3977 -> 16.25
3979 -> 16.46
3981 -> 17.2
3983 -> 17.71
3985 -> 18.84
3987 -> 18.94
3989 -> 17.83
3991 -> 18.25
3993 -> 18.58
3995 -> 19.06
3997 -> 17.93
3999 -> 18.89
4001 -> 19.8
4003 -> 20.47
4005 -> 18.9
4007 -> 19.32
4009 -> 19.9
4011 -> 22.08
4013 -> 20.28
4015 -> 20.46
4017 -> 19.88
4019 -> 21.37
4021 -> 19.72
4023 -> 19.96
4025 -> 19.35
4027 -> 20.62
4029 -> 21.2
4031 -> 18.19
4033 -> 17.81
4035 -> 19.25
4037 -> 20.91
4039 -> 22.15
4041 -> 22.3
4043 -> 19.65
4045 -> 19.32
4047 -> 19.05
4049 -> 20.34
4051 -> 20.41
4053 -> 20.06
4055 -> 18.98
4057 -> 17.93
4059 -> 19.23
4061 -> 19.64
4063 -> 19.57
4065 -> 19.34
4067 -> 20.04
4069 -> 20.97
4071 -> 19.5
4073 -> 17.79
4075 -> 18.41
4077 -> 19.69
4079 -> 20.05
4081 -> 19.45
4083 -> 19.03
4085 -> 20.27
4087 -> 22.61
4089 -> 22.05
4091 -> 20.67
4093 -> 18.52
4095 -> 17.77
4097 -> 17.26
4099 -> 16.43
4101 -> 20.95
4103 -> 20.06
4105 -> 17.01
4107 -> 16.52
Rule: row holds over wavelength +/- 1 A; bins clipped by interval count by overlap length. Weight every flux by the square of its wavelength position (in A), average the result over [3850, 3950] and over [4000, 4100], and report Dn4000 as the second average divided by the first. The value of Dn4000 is 1.43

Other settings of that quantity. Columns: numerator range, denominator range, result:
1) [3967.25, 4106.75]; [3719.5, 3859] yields 1.47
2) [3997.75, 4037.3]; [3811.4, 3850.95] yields 1.68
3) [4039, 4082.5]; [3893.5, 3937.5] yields 1.45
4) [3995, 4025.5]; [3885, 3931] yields 1.40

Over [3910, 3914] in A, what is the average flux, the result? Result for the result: 16.1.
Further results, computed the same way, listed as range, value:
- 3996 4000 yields 18.4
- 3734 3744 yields 12.2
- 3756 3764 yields 13.5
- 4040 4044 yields 21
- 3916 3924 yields 16.3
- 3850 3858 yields 15.3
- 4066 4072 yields 20.2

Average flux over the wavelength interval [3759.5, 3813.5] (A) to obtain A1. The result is 14.6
